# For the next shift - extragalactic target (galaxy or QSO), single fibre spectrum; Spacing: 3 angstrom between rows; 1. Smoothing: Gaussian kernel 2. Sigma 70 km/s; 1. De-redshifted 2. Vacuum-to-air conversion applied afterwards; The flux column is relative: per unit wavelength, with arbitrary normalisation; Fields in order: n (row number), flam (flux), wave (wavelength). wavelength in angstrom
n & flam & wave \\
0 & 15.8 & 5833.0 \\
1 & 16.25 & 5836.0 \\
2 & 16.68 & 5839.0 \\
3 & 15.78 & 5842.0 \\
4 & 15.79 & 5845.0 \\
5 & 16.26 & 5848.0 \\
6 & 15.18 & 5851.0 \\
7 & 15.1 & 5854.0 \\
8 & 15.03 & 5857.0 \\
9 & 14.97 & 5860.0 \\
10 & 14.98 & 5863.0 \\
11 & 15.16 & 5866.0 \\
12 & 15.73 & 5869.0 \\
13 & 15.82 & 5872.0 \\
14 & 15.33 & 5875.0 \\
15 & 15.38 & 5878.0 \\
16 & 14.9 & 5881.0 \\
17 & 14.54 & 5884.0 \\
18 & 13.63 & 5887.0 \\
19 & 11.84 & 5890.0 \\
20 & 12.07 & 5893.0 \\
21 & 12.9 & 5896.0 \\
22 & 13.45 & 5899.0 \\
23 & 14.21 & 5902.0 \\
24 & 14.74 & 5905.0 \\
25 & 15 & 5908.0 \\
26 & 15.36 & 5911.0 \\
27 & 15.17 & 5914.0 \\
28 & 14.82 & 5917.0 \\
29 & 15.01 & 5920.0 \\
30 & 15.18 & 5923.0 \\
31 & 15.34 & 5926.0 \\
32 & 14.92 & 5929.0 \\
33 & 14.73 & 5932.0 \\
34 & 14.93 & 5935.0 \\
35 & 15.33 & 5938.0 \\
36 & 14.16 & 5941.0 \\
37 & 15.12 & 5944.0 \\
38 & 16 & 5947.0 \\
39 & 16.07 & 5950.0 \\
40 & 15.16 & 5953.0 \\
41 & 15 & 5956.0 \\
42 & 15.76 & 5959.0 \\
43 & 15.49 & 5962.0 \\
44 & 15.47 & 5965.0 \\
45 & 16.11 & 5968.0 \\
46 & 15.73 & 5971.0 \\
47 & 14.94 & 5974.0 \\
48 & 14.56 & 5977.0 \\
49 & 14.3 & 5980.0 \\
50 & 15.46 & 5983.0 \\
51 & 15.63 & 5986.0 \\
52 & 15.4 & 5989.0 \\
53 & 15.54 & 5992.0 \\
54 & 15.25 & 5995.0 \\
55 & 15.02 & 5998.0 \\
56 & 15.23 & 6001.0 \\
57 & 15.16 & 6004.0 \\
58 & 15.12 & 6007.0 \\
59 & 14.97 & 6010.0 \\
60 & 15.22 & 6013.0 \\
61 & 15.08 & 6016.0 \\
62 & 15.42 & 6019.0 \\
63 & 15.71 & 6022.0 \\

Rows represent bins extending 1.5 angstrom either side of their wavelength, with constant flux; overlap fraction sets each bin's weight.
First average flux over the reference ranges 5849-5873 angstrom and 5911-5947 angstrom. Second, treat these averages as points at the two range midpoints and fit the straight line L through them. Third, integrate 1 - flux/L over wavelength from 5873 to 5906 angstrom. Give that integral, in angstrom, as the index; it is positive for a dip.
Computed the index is 2.70 angstrom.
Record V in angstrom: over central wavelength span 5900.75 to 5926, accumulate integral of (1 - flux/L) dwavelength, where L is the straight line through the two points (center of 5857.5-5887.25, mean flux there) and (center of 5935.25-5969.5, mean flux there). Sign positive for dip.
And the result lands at 0.5 angstrom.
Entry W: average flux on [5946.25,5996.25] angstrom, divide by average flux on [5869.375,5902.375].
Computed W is 1.1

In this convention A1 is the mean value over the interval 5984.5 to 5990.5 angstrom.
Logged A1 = 15.5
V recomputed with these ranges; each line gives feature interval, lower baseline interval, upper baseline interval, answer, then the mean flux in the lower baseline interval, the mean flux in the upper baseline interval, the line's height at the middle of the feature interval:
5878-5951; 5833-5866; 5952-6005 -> 4.1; 15.6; 15.3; 15.4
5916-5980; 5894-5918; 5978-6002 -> -1.8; 14.4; 15.2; 14.8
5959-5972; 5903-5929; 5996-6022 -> -0.5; 15.1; 15.2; 15.1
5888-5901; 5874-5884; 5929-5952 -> 2.1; 15.1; 15.2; 15.1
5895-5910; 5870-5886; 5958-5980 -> 1.1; 15.2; 15.4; 15.2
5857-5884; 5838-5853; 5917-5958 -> 0.8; 15.9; 15.1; 15.7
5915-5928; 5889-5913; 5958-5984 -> -0.8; 13.8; 15.3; 14.2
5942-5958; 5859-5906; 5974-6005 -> -0.6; 14.3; 15.1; 14.8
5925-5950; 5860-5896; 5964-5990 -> -0.3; 14.4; 15.3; 14.9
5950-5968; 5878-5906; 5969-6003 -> -0.9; 13.7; 15.2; 14.8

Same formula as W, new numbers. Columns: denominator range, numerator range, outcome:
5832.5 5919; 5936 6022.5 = 1.03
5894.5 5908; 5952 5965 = 1.10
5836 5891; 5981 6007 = 1.01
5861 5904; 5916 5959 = 1.06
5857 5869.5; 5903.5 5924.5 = 0.99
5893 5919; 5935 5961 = 1.07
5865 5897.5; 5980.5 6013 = 1.07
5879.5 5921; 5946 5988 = 1.09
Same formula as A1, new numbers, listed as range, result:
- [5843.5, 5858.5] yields 15.5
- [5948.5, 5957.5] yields 15.4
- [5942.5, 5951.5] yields 15.7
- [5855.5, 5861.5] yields 15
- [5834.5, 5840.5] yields 16.5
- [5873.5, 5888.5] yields 14.8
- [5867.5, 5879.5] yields 15.6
